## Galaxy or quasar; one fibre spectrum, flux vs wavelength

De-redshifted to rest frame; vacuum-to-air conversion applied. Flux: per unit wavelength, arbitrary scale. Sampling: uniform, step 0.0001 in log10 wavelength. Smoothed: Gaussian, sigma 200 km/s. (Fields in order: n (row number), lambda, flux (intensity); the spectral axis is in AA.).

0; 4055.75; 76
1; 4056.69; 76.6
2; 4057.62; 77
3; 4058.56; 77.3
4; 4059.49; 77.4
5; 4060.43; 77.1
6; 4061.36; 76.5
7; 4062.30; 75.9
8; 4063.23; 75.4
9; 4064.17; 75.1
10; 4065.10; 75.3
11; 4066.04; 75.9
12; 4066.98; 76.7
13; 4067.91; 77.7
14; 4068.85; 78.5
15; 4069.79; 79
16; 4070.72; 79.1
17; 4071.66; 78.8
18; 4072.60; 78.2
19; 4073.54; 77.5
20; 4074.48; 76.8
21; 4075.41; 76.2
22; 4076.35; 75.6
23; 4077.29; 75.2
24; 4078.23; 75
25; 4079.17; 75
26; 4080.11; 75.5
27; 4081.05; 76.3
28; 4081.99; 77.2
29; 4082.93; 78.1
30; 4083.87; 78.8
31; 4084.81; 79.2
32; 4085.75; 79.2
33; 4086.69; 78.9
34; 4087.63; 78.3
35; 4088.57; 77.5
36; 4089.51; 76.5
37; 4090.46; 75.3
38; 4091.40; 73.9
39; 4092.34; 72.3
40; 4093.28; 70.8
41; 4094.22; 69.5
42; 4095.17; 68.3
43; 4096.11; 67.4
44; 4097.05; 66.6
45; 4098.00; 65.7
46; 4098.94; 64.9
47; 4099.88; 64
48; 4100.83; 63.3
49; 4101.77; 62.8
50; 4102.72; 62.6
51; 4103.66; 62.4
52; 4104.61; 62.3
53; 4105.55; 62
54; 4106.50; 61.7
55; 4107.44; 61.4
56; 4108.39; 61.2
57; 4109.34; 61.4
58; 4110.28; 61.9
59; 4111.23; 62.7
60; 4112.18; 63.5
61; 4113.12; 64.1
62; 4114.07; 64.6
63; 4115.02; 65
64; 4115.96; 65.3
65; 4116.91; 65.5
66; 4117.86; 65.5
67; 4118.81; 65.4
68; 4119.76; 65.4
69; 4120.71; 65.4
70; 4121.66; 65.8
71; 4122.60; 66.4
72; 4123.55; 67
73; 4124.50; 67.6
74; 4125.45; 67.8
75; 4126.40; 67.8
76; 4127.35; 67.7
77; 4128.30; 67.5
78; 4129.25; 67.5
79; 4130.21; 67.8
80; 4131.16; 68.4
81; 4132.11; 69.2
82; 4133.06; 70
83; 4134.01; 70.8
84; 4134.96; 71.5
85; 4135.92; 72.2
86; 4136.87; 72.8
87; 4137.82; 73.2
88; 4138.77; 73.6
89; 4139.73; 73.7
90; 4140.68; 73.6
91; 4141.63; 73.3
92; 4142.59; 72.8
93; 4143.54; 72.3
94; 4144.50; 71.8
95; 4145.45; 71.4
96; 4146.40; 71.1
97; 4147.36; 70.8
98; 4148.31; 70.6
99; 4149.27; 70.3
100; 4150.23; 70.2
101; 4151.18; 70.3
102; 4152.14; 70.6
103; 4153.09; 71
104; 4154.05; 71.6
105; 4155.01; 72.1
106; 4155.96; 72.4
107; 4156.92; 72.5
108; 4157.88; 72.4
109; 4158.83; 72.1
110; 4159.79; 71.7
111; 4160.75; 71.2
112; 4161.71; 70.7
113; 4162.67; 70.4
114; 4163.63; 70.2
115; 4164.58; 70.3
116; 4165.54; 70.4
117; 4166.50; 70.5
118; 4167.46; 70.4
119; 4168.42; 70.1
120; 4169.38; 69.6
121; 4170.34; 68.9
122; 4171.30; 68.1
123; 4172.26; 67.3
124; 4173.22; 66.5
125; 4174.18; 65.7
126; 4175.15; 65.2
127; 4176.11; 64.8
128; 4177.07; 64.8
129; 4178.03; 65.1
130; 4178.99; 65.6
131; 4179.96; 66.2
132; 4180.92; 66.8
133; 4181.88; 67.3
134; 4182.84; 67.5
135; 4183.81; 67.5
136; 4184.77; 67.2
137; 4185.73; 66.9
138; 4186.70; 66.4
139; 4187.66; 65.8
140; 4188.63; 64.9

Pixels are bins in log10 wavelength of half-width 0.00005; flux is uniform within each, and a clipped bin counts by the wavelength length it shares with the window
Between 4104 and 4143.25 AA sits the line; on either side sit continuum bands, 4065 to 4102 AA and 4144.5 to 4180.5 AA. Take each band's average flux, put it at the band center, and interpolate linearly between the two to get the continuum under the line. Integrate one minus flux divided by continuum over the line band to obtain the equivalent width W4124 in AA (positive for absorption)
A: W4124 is 2.6 AA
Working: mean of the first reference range 74.3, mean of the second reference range 69.6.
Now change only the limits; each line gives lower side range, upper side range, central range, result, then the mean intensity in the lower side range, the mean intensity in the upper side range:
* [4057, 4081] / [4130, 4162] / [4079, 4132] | 4.3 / 76.7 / 71.5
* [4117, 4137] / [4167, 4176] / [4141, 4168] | -1.4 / 67.9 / 67.8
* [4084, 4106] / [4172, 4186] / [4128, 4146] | -0.8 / 69.9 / 66.3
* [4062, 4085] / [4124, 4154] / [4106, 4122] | 2.0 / 76.9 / 70.6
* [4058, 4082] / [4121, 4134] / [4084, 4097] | -0.1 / 76.7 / 67.8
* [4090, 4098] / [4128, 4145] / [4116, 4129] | 0.8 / 70.2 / 71.2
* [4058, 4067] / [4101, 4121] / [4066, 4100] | -2.0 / 76.2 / 63.4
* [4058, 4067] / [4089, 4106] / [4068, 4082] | -0.8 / 76.2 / 67.3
